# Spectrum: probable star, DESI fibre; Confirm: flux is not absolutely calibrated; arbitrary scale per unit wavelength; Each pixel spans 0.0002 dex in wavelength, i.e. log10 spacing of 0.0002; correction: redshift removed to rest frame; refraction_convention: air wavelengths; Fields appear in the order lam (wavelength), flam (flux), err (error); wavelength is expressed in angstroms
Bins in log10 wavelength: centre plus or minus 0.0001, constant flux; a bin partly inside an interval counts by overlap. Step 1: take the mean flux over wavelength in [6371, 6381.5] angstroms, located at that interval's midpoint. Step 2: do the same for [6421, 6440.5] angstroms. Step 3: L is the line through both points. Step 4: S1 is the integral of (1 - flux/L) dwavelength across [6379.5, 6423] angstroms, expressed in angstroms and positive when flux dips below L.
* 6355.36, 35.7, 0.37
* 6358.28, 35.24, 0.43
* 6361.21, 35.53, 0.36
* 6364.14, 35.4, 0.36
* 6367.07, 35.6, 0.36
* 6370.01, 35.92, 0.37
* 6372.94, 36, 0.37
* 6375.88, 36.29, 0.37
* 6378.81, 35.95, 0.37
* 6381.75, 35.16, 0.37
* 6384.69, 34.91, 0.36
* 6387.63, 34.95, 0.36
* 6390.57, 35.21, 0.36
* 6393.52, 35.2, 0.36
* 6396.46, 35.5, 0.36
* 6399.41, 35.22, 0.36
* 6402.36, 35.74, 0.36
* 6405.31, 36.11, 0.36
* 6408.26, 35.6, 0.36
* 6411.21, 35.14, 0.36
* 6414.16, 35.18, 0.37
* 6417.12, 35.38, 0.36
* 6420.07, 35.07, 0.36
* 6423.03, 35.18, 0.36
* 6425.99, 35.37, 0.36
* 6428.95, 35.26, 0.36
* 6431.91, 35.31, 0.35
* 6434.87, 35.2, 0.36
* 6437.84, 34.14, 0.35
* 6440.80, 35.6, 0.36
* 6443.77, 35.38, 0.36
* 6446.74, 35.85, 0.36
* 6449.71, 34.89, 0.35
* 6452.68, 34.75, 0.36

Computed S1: 0.32 angstroms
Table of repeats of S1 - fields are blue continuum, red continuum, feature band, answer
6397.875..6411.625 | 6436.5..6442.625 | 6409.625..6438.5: 0.1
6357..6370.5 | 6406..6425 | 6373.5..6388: 0.0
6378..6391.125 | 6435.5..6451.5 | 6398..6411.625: -0.2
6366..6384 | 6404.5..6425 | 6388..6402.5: 0.1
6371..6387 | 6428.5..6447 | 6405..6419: 0.0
